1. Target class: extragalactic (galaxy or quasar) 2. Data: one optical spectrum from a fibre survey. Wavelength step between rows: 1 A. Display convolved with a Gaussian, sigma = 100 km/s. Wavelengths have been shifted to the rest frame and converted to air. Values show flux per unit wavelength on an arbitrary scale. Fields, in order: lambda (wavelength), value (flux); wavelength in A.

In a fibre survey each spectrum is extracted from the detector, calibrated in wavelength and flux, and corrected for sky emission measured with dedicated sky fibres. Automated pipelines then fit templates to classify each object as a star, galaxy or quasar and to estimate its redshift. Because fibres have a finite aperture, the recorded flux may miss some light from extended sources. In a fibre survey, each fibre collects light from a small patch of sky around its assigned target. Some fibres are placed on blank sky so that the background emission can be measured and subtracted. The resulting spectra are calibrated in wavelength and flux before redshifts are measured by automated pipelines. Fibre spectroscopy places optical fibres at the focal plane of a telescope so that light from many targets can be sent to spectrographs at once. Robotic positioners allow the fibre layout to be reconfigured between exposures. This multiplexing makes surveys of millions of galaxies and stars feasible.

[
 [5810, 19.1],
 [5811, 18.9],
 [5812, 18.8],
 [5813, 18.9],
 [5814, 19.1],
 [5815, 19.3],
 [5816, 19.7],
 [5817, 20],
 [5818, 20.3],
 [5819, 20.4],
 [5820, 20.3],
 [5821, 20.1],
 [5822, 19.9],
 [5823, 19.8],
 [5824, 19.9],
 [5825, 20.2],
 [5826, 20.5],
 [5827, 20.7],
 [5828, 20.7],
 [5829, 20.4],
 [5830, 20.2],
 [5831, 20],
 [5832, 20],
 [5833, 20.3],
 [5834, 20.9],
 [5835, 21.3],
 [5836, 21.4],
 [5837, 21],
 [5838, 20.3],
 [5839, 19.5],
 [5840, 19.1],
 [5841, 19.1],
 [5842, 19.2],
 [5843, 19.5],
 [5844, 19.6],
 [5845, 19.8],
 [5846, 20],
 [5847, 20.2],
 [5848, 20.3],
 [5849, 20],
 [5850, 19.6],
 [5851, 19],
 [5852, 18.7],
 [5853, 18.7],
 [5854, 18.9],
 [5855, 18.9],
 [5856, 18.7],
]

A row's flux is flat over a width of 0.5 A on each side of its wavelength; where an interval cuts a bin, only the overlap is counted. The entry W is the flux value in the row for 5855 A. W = 18.9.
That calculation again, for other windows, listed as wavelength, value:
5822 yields 19.9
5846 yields 20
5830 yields 20.2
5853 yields 18.7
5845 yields 19.8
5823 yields 19.8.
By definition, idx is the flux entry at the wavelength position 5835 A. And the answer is 21.3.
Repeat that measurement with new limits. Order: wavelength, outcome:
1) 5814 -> 19.1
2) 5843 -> 19.5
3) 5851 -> 19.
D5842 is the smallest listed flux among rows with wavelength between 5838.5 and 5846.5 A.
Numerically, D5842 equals 19.1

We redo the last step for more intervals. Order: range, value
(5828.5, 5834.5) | 20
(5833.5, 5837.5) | 20.9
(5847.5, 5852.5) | 18.7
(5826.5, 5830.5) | 20.2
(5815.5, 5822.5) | 19.7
